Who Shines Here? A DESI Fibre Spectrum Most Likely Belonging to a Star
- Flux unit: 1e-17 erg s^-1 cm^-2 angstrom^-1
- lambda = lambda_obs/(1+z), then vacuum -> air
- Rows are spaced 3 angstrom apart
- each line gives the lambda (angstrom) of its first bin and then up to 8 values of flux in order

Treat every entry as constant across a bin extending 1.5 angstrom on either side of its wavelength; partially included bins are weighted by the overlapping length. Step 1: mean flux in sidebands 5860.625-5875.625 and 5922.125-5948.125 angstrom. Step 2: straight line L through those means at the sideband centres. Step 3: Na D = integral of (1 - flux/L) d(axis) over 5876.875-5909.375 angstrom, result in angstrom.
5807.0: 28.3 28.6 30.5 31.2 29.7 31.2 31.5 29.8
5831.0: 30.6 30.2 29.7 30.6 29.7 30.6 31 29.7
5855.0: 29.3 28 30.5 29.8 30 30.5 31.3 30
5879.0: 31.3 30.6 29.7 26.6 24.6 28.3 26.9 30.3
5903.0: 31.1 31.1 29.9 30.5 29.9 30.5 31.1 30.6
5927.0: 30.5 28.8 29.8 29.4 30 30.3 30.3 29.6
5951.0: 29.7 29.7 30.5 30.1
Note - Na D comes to 1.2 angstrom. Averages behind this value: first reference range 30.4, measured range 29.1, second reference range 30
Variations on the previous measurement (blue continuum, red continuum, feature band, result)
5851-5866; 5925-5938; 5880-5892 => 0.6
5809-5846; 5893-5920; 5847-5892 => 0.7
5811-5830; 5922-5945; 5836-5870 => 0.5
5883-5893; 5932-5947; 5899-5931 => -2.0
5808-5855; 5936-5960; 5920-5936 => 0.0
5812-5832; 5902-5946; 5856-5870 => 0.4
